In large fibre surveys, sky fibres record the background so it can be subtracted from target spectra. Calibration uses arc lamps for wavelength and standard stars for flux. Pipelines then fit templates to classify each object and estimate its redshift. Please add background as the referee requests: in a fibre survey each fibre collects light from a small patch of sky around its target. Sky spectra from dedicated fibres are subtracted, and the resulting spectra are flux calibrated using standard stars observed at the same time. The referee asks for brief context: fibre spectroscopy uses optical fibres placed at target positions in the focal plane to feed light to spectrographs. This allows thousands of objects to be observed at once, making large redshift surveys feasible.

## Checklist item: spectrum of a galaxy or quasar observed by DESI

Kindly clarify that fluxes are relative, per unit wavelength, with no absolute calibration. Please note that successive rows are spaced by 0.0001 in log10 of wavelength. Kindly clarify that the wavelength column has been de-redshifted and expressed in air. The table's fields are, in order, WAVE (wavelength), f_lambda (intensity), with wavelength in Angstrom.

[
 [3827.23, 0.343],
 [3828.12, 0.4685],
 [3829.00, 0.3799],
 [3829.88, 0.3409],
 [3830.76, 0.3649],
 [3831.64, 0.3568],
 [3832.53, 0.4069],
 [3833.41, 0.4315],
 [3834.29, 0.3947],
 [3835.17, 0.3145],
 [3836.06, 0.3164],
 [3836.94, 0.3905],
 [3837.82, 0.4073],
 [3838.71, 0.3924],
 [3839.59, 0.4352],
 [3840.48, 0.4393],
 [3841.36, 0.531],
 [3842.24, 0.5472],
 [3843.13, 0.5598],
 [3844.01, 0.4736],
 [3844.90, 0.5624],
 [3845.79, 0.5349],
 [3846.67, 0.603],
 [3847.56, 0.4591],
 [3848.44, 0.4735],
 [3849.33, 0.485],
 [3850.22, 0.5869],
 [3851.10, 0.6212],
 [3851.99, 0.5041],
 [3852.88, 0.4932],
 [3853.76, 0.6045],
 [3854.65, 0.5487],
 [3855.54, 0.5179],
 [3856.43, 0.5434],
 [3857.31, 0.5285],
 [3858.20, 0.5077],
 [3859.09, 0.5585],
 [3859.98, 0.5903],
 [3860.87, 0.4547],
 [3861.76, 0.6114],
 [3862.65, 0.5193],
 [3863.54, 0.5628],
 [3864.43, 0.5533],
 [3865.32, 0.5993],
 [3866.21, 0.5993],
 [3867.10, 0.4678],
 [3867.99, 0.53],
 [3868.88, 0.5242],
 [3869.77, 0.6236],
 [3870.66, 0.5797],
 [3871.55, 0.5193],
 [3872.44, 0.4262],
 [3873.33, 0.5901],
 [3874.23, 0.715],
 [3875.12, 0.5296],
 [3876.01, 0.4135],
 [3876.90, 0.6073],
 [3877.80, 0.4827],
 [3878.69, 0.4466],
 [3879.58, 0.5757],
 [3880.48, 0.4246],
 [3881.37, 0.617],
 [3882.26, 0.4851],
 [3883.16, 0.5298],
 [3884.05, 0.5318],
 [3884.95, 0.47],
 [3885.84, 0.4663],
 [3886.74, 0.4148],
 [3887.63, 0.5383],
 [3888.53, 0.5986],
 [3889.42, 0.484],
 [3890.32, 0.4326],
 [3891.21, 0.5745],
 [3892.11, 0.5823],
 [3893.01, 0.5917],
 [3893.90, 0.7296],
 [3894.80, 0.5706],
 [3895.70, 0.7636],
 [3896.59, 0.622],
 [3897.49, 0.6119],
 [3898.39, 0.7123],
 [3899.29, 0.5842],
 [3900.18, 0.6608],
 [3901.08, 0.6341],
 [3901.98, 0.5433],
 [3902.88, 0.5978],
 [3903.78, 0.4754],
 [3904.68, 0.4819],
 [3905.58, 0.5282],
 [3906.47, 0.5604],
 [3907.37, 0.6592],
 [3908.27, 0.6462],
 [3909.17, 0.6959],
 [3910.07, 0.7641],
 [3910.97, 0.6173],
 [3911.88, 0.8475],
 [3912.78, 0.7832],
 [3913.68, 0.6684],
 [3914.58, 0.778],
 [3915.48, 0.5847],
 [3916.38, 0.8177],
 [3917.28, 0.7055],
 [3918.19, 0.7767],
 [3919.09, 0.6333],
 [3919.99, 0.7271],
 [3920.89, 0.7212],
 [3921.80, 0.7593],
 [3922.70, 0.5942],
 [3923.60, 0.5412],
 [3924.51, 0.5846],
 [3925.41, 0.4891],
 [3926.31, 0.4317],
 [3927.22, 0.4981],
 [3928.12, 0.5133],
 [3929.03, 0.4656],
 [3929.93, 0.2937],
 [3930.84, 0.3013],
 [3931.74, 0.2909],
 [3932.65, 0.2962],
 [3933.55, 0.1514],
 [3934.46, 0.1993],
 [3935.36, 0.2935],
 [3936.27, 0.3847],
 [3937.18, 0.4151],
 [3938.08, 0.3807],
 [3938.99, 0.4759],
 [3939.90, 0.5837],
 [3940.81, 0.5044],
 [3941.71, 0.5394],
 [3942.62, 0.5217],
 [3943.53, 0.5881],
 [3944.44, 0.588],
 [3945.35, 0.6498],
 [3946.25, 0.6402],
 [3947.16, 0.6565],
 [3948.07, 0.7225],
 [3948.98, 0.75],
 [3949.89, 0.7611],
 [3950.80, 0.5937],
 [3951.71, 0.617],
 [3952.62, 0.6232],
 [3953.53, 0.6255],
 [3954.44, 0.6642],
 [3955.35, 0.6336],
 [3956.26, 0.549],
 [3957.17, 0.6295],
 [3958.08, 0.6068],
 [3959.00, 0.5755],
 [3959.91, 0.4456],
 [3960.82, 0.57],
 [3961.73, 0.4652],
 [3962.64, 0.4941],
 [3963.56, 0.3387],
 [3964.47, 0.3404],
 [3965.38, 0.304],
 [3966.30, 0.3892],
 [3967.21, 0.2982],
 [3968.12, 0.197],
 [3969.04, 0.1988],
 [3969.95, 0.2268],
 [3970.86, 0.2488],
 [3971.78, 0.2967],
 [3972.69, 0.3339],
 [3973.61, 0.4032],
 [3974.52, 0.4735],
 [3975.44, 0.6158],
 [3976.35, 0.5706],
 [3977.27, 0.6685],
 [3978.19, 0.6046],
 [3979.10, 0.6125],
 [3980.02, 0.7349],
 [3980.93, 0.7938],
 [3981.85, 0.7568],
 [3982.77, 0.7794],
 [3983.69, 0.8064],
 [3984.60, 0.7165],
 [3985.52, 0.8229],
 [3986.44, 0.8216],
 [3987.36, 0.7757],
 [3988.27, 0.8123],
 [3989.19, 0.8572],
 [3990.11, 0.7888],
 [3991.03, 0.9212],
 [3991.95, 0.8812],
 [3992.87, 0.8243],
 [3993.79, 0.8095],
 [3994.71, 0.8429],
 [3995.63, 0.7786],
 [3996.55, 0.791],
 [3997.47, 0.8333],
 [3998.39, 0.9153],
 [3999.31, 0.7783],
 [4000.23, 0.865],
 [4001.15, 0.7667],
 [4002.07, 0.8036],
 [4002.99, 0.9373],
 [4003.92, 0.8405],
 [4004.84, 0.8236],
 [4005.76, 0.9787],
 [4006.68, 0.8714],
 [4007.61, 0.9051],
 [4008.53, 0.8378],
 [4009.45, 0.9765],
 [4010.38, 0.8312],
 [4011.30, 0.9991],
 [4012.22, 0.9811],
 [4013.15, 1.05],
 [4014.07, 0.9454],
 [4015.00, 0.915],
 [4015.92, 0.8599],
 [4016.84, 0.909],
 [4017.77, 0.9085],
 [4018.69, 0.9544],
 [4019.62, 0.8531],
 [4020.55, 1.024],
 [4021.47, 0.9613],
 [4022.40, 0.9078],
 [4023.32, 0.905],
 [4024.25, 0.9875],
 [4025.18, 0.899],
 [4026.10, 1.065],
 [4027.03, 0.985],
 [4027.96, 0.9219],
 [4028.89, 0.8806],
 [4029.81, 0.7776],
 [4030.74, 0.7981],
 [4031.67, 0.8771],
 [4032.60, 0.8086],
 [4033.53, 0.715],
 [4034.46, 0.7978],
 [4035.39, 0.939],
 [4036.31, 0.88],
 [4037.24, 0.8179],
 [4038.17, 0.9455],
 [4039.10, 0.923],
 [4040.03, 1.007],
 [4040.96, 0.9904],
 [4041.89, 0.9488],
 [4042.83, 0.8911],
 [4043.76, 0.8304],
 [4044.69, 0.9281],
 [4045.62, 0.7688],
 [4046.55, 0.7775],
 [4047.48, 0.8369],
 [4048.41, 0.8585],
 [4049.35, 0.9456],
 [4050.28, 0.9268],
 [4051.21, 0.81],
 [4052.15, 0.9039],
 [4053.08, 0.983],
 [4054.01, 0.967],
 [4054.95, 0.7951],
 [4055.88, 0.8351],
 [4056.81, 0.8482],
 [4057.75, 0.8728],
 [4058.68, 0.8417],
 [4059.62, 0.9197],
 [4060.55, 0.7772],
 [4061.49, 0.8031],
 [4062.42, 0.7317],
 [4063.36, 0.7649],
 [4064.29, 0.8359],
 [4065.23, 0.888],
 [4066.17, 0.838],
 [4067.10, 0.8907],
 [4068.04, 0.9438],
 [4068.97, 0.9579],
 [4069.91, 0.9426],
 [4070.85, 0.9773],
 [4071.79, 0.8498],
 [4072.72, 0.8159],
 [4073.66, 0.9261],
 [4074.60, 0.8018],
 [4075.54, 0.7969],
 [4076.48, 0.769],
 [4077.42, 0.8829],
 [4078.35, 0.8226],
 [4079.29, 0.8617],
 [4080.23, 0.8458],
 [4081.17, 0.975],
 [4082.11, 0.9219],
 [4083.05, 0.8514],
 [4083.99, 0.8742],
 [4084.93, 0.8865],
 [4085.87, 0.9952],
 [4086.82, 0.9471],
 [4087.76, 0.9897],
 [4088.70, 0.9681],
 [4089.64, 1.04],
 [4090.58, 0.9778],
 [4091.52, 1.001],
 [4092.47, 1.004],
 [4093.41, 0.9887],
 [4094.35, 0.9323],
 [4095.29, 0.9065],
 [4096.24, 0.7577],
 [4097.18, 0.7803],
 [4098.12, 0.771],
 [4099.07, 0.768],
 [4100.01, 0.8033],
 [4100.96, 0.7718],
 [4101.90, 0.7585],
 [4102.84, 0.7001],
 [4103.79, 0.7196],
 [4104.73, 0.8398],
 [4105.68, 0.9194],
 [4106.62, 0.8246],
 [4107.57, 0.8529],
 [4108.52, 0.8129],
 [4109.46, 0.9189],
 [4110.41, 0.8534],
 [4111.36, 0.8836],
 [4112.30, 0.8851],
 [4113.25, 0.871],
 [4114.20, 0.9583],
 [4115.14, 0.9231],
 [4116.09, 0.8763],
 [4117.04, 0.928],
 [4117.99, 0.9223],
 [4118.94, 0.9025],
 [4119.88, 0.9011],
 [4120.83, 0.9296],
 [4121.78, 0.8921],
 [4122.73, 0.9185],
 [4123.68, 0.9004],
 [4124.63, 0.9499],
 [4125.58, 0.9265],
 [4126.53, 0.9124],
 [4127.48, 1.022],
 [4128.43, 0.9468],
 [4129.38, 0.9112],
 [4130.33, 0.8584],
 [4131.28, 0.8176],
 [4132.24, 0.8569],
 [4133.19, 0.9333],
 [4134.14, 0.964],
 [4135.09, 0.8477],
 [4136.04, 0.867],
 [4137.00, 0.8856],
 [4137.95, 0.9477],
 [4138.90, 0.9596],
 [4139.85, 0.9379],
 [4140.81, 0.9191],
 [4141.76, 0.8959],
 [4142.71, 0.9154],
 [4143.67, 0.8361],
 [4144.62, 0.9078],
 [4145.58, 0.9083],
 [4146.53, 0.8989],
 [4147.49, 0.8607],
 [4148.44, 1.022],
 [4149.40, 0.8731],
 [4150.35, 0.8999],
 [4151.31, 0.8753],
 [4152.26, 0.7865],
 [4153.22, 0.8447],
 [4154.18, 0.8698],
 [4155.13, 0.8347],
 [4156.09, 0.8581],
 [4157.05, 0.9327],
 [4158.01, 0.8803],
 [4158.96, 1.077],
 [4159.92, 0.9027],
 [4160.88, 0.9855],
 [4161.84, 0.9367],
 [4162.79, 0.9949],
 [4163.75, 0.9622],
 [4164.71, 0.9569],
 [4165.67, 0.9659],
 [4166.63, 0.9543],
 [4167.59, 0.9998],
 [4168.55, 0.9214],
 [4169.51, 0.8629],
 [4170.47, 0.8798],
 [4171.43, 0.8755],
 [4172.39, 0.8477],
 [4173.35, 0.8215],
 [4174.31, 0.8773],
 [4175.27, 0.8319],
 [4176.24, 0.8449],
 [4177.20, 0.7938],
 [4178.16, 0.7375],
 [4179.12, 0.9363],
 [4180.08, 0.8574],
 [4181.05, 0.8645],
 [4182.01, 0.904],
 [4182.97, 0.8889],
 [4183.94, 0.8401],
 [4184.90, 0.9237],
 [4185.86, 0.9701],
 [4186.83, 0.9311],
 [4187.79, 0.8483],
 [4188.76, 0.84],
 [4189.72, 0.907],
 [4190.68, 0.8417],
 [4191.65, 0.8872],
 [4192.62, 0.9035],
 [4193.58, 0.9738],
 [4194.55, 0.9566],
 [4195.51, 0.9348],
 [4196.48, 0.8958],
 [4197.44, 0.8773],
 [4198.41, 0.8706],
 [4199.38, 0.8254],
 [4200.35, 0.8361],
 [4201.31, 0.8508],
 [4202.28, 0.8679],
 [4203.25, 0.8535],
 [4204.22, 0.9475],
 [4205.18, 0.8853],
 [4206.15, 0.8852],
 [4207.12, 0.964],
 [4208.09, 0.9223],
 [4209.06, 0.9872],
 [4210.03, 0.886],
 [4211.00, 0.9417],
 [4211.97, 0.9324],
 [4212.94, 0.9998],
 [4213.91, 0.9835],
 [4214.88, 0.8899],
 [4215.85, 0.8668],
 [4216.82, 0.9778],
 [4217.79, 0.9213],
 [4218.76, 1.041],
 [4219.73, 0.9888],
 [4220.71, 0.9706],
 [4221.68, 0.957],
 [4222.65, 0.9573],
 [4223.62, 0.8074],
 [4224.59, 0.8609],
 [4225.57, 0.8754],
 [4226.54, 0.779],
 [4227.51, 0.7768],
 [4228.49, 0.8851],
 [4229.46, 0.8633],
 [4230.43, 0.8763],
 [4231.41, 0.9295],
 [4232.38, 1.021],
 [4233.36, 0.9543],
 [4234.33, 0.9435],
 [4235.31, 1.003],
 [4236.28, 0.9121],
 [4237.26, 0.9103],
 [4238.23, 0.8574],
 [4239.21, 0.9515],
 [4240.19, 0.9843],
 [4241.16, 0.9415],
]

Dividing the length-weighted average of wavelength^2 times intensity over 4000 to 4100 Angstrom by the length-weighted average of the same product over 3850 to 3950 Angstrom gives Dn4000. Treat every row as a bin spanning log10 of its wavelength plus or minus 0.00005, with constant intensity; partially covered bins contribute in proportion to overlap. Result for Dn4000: 1.7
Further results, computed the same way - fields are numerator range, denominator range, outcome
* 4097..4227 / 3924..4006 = 1.67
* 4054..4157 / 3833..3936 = 1.82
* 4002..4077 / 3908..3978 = 1.77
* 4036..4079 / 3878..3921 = 1.55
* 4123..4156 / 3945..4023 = 1.37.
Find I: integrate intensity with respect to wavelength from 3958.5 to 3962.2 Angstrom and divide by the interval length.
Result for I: 0.515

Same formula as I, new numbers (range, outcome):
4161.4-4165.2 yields 0.964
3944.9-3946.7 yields 0.648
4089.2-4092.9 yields 1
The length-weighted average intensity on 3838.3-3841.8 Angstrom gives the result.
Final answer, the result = 0.451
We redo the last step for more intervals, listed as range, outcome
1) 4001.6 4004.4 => 0.859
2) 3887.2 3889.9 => 0.538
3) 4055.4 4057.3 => 0.842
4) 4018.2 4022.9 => 0.94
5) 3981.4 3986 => 0.776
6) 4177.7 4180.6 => 0.844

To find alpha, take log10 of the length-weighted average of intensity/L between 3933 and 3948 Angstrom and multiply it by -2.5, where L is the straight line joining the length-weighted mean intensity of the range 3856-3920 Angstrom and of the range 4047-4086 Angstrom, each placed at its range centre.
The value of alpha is 0.37 mag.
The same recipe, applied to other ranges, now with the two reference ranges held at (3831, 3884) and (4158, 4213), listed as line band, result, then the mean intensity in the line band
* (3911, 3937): 0.090 mag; 0.54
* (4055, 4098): -0.147 mag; 0.884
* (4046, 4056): -0.182 mag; 0.877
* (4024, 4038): -0.218 mag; 0.877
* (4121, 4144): -0.089 mag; 0.91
